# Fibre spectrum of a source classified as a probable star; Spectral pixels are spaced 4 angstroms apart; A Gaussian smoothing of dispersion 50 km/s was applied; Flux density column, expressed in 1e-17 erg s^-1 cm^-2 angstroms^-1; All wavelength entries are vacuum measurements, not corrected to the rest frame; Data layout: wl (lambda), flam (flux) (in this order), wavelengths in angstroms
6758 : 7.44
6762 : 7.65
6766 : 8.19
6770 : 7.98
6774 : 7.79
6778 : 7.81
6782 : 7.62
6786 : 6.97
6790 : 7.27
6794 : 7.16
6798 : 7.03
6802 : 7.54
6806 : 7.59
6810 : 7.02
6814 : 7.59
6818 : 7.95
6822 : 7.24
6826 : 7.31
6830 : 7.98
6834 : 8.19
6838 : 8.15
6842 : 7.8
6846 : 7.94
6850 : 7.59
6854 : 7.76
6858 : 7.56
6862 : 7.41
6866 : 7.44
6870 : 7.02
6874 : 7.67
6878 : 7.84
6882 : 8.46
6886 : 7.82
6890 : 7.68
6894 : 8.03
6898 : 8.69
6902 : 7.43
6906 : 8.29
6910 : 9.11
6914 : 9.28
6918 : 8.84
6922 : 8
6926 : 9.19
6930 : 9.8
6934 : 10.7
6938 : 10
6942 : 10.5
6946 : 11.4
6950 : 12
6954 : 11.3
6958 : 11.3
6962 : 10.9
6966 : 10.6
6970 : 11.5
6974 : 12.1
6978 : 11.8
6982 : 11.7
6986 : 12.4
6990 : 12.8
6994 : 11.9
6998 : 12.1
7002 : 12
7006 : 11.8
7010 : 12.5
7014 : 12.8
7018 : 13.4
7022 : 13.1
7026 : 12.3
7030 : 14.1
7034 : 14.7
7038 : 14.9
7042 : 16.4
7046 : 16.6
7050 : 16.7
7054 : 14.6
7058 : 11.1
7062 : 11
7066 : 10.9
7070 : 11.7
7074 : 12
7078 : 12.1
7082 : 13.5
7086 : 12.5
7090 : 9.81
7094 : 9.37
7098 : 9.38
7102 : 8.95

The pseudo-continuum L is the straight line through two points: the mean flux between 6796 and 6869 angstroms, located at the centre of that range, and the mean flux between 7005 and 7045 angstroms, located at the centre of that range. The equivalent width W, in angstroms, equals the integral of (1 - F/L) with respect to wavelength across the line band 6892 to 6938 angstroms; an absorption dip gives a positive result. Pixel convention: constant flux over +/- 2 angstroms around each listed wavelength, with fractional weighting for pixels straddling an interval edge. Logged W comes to 6.0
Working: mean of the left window 7.61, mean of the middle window 8.9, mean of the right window 13.7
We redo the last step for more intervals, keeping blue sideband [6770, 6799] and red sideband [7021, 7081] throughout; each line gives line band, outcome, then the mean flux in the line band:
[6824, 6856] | 3.1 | 7.84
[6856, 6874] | 3.6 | 7.39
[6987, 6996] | -0.2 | 12.4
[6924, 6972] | 1.7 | 10.8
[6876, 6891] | 2.7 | 7.97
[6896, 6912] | 2.8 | 8.38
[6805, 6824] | 1.5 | 7.47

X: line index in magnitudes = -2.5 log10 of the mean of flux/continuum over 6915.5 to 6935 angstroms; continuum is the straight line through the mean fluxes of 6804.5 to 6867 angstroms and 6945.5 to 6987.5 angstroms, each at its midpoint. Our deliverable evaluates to 0.12 mag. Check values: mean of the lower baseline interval 7.66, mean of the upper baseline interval 11.5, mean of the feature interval 9.23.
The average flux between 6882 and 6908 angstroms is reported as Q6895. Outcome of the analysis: 8.03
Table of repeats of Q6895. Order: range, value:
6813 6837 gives 7.73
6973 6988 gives 12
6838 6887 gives 7.71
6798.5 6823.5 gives 7.47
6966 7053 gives 13.2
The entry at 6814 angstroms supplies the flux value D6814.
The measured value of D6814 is 7.59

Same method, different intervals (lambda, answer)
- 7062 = 11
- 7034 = 14.7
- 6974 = 12.1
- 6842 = 7.8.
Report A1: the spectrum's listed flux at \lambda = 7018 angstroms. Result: 13.4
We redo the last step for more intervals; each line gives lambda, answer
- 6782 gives 7.62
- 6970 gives 11.5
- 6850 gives 7.59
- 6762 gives 7.65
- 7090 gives 9.81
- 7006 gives 11.8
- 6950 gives 12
